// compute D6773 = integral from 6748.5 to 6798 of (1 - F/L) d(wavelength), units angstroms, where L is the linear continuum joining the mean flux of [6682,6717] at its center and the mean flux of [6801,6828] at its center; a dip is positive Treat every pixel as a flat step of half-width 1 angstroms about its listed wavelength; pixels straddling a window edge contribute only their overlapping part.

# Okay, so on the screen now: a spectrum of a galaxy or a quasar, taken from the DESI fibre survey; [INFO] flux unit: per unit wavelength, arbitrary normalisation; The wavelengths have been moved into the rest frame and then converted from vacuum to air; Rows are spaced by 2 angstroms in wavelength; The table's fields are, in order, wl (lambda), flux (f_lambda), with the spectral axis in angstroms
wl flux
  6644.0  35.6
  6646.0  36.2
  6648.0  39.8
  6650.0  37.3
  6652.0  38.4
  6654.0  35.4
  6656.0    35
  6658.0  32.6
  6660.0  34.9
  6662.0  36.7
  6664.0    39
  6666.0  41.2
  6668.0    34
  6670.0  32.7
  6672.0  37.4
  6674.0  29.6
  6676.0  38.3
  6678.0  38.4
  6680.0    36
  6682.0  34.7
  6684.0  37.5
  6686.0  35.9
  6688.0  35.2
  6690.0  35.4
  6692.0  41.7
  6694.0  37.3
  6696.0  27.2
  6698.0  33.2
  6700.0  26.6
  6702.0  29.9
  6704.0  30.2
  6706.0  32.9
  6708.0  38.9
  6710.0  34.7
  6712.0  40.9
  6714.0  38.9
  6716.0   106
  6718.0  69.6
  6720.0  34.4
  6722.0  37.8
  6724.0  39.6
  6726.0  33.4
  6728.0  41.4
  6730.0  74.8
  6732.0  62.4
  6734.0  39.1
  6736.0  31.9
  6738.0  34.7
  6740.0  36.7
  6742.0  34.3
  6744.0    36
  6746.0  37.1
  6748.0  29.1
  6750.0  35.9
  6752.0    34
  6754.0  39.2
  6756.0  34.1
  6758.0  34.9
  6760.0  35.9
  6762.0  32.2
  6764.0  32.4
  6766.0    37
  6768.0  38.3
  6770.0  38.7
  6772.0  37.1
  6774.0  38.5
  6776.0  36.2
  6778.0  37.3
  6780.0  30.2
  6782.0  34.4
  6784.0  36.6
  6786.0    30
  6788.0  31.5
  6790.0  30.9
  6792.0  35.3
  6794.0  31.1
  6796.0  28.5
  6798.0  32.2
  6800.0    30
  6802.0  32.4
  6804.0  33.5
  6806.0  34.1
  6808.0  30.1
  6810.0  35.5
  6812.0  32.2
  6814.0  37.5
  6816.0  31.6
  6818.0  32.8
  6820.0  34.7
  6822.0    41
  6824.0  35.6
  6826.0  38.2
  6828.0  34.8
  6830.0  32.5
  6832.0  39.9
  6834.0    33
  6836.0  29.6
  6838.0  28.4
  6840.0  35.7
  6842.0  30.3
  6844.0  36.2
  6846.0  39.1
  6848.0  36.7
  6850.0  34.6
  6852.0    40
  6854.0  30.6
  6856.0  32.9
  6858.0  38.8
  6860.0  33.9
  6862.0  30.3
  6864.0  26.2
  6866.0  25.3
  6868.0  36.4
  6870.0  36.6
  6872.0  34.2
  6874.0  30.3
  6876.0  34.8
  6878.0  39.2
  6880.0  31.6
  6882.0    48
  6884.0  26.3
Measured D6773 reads 2.2 angstroms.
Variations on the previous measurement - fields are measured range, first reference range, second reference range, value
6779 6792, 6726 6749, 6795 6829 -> 1.4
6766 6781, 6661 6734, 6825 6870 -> 0.2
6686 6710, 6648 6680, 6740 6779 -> 1.6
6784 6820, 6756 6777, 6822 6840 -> 2.7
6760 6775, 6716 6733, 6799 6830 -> 2.5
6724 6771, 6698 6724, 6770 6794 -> 0.2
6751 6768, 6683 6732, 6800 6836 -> 1.4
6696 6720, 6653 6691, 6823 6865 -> -4.9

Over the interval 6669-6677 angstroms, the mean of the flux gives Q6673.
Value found 34.5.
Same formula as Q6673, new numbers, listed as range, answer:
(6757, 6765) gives 33.9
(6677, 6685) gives 36.6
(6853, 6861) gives 34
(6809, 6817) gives 34.2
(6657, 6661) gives 33.8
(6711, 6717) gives 61.9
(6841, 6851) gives 35.4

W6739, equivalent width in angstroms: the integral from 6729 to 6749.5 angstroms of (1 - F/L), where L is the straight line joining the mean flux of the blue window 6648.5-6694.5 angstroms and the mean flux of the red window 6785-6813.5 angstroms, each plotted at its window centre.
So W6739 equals -4.4 angstroms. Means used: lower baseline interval 36.3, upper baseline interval 32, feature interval 41.5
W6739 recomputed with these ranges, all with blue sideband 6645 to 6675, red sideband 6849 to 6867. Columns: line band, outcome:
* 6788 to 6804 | 0.9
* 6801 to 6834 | -1.5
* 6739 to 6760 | -0.4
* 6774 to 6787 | -0.2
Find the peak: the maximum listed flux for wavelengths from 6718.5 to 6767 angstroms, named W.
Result 74.8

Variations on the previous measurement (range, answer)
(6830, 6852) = 40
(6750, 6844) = 41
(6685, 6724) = 106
